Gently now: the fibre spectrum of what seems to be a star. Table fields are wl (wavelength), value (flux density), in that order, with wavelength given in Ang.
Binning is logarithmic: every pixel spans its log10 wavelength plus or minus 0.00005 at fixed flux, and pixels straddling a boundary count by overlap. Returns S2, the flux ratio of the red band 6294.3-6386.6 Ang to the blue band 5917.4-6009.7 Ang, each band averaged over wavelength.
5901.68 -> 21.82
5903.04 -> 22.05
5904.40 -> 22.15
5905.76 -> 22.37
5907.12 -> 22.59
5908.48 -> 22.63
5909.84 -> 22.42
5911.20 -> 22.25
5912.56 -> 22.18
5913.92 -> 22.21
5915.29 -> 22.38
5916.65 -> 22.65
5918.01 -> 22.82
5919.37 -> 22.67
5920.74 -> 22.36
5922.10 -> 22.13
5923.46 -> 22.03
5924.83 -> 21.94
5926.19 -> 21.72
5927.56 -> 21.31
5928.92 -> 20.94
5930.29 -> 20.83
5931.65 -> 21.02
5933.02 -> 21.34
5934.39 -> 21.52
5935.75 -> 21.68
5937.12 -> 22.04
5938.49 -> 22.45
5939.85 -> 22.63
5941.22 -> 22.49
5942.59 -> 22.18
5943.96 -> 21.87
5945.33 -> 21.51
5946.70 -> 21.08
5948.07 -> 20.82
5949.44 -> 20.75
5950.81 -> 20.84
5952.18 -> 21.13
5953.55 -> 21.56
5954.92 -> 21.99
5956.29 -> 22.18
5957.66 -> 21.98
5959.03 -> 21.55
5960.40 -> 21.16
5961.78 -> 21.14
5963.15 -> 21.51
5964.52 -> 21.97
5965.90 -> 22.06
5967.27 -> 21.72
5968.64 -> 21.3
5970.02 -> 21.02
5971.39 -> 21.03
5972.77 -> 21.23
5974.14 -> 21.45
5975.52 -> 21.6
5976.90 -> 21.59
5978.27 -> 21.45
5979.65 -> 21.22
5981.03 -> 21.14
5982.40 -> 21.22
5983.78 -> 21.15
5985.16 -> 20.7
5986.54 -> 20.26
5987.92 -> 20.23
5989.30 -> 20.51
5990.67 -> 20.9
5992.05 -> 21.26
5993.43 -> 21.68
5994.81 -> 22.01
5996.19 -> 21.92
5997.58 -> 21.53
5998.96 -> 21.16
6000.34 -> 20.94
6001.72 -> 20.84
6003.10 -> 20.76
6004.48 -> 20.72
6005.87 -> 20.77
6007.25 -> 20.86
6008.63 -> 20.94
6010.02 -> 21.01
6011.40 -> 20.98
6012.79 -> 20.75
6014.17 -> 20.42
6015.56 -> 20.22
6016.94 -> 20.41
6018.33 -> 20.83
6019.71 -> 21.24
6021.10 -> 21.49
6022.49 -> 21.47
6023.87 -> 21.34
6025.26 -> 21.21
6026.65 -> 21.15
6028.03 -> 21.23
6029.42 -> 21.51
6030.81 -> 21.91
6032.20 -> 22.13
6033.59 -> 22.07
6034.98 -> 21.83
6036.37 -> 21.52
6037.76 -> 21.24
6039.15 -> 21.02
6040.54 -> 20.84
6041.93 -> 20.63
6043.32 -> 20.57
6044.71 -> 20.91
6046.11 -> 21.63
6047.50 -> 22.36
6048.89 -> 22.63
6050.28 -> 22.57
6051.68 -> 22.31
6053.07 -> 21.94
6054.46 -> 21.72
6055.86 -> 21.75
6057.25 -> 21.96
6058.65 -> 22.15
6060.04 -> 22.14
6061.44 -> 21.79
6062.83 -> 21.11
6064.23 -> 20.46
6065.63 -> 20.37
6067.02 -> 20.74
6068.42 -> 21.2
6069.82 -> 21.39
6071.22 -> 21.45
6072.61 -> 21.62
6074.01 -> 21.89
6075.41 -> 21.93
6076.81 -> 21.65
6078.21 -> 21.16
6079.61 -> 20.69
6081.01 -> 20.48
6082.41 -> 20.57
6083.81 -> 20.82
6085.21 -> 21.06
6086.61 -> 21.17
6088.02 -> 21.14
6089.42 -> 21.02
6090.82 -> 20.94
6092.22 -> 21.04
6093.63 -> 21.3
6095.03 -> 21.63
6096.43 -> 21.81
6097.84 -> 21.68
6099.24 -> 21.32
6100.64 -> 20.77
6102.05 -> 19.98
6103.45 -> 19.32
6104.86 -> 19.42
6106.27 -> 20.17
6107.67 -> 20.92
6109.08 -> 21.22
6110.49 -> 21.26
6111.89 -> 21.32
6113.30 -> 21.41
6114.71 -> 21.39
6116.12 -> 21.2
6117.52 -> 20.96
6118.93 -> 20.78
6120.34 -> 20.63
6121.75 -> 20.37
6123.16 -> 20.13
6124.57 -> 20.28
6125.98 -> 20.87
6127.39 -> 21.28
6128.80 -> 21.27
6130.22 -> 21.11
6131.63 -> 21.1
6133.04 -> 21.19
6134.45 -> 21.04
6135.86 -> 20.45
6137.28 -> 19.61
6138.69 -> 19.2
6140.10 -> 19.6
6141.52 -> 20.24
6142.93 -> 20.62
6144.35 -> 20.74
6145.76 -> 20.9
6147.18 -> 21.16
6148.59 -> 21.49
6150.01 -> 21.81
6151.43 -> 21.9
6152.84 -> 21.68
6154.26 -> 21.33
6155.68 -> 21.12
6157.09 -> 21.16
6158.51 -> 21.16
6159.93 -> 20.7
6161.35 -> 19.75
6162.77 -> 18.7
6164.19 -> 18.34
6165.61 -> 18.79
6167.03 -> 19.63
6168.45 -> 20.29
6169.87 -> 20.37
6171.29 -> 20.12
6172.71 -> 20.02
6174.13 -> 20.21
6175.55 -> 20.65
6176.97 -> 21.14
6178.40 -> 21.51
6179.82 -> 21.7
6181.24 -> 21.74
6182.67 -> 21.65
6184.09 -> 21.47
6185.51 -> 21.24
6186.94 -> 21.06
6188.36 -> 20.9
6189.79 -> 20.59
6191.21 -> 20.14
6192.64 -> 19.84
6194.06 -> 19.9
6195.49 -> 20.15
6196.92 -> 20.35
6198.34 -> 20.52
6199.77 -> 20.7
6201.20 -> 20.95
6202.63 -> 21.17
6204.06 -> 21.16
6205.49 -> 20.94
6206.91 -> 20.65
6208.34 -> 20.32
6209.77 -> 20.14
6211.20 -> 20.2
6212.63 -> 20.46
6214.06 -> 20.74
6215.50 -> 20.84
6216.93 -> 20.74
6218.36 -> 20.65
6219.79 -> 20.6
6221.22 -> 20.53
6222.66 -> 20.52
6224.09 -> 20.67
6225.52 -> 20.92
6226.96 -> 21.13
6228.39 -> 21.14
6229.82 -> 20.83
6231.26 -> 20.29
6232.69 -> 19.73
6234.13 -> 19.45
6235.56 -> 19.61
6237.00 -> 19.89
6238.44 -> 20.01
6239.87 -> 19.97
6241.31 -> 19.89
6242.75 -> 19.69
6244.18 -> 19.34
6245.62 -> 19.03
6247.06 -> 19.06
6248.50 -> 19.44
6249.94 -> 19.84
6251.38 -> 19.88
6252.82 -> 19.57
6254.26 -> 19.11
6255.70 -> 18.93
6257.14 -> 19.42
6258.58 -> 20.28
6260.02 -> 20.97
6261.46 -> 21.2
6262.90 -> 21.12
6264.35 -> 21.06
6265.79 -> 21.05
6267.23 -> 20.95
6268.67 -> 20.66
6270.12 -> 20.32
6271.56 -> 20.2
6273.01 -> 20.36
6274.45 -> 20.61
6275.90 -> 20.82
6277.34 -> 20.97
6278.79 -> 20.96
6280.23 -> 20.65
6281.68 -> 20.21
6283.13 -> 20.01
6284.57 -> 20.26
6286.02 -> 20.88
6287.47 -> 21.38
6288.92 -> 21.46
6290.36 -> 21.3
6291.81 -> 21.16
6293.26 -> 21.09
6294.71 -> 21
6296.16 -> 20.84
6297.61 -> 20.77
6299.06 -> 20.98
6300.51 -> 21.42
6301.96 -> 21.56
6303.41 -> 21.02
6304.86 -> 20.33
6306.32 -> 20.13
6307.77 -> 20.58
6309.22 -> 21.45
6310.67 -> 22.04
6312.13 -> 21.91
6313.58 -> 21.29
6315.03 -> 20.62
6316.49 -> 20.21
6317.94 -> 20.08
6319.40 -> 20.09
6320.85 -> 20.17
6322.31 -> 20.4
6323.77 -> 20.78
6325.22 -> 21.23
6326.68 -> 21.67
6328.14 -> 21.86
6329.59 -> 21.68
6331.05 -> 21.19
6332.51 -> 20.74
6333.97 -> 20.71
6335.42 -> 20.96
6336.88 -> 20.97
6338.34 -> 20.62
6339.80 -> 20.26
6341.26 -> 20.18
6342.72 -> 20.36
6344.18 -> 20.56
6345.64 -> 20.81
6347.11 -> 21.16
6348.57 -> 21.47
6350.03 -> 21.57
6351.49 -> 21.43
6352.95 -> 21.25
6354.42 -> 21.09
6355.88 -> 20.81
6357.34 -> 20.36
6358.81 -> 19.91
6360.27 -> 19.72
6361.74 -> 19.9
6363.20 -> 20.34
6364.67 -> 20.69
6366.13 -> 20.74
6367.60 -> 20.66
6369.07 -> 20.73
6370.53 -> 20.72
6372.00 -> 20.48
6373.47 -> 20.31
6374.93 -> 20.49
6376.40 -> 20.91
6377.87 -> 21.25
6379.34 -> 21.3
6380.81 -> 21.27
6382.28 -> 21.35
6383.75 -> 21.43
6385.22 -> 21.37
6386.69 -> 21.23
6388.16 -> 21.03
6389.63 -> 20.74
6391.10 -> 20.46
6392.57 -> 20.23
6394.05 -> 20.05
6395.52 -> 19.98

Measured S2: 0.97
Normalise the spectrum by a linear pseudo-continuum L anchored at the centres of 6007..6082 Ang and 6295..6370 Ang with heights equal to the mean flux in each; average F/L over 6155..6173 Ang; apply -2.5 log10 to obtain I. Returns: 0.06 mag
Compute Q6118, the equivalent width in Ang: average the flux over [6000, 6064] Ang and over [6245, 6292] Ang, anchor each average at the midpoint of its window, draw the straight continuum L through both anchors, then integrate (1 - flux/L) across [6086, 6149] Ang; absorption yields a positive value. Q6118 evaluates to 0.6 Ang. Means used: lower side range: 21.3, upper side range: 20.4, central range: 20.8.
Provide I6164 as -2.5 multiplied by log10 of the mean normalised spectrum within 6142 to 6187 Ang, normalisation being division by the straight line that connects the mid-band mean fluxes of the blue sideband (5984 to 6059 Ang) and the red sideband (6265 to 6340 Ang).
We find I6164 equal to 0.02 mag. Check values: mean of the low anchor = 21.3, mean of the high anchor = 20.9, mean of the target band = 20.7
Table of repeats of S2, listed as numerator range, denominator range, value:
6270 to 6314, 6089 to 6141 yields 1.01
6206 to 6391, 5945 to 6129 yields 0.97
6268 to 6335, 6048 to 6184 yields 1.00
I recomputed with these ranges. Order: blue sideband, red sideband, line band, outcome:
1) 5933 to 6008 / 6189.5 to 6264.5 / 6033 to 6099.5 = -0.02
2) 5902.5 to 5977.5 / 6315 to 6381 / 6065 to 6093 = 0.02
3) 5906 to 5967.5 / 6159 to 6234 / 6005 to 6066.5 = 0.00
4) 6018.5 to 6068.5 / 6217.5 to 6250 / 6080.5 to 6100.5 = 0.00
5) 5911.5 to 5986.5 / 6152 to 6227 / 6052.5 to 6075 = -0.02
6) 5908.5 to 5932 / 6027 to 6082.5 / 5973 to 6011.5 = 0.03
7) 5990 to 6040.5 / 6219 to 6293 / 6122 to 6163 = 0.00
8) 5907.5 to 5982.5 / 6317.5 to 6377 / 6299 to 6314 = -0.02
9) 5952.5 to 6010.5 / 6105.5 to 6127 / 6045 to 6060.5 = -0.05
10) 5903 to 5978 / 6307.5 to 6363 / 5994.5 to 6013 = 0.03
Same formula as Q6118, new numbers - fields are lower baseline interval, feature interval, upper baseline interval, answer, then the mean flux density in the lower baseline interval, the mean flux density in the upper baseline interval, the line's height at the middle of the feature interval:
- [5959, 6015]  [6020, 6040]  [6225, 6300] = -0.4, 21.2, 20.4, 21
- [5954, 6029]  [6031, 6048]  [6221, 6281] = -0.3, 21.2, 20.2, 21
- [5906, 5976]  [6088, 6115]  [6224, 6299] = 0.2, 21.8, 20.4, 21.1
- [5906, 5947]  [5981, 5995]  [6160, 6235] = 0.5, 22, 20.5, 21.7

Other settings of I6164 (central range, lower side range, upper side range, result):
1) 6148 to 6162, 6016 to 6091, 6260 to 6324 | 0.00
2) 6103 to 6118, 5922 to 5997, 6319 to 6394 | 0.02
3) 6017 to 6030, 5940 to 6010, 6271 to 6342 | 0.00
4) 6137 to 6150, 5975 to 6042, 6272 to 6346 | 0.03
